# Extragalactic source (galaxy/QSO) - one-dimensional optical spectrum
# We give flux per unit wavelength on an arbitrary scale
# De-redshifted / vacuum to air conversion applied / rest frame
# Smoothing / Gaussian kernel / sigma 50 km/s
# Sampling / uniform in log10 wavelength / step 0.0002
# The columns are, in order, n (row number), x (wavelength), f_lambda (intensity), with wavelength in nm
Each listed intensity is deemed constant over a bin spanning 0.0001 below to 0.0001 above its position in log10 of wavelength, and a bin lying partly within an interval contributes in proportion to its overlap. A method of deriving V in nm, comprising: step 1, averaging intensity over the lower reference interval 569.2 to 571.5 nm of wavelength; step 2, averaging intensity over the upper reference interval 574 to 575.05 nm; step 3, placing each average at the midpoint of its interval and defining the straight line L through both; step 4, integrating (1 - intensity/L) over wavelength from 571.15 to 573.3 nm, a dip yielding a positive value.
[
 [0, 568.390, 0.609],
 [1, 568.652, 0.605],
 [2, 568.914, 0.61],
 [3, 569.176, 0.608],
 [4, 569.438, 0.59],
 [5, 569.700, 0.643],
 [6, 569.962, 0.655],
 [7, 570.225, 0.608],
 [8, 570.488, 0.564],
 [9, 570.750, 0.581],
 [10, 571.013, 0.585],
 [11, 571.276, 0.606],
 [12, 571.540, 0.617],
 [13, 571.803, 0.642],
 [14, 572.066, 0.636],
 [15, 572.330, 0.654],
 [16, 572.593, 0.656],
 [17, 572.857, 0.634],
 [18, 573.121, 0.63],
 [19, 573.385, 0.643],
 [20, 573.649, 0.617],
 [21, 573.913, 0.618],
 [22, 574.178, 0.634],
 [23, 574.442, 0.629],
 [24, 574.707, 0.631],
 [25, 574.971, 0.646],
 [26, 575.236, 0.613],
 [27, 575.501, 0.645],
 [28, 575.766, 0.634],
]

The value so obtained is -0.06 nm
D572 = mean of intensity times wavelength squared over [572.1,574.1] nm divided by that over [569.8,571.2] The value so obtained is 1.1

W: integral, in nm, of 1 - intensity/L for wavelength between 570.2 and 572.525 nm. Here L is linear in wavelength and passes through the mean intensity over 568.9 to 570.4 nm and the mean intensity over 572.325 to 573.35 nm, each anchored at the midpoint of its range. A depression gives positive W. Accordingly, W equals 0.07 nm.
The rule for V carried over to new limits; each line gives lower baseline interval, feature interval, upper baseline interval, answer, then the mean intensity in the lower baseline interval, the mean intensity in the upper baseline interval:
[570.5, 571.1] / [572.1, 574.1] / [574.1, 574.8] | -0.08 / 0.58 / 0.631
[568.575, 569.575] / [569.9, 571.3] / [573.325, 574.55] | 0.03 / 0.604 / 0.627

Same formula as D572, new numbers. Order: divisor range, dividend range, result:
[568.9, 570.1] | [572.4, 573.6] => 1.04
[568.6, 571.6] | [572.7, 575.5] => 1.06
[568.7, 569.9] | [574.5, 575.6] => 1.05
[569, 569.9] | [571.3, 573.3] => 1.04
